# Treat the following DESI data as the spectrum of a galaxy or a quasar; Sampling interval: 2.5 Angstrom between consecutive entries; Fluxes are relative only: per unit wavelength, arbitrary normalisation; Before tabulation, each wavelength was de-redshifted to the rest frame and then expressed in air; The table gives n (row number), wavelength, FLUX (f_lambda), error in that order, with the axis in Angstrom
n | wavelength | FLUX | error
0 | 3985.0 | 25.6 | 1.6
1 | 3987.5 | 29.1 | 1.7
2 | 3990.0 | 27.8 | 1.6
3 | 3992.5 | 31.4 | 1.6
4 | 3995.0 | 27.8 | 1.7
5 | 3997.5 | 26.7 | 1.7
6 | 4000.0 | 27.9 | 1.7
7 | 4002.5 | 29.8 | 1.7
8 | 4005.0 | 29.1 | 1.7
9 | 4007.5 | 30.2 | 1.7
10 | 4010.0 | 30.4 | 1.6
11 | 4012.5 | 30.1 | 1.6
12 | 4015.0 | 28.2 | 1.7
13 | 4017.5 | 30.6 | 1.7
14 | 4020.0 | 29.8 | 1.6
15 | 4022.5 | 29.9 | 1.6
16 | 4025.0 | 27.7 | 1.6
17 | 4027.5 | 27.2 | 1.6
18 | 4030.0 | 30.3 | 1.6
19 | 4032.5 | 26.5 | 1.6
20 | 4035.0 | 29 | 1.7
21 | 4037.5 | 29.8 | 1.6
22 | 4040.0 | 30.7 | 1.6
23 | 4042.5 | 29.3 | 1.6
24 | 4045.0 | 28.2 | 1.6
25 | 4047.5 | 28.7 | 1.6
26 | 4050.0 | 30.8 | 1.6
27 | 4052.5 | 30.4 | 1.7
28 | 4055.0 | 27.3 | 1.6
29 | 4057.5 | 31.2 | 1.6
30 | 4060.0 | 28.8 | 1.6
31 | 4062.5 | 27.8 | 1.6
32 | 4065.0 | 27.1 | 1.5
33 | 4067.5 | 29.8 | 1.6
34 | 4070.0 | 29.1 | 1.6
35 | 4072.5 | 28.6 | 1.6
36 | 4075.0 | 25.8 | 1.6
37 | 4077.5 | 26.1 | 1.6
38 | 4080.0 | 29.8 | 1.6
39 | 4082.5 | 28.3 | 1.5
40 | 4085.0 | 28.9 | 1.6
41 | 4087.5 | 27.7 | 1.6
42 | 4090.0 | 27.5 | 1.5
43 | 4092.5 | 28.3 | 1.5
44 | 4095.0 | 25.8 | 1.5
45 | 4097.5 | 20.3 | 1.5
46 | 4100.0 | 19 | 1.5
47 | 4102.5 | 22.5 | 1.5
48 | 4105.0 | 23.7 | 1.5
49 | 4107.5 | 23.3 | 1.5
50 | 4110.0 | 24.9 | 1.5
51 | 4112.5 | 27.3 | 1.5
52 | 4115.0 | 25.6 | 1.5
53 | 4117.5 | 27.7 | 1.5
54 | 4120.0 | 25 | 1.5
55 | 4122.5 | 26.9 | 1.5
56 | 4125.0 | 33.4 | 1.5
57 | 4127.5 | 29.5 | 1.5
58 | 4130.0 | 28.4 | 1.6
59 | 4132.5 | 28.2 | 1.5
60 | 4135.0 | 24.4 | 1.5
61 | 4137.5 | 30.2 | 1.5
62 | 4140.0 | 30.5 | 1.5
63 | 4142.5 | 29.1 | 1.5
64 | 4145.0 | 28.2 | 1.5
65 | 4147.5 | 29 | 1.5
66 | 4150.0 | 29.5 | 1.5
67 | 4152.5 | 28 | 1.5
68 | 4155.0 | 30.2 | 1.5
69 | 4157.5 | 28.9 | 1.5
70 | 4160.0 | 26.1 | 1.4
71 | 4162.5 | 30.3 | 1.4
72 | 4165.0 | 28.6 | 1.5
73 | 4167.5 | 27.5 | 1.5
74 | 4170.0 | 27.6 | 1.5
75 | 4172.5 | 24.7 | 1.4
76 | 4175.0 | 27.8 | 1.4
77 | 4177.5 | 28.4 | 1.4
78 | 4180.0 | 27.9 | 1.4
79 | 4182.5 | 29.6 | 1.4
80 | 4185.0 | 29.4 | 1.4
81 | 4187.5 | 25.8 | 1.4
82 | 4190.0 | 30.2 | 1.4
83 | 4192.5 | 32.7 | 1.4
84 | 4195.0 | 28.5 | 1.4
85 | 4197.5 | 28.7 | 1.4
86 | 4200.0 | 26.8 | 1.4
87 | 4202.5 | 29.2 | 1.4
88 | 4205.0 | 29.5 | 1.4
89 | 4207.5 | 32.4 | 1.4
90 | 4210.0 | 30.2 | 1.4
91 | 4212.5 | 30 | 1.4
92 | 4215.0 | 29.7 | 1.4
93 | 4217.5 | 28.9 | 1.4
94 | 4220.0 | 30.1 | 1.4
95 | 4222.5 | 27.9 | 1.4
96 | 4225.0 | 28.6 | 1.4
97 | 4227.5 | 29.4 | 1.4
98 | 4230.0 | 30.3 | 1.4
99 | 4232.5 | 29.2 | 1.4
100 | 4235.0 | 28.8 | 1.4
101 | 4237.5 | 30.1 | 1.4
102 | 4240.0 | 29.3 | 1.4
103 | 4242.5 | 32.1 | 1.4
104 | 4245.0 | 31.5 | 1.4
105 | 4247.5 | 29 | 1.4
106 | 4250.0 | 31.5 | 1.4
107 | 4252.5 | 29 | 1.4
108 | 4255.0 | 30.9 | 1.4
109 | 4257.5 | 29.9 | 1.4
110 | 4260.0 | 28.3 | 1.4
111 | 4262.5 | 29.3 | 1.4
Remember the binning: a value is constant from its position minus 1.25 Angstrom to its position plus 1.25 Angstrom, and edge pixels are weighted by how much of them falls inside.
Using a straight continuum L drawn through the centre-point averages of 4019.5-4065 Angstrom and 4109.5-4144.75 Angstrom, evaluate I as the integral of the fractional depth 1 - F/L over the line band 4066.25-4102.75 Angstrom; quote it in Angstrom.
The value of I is 2.4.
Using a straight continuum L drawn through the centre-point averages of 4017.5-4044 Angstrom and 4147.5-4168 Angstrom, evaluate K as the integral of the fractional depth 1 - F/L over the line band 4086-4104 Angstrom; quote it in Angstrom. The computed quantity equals 2.74 Angstrom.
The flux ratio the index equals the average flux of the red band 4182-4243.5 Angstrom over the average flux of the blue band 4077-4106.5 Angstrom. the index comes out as 1.2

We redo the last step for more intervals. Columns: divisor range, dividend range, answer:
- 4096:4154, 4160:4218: 1.08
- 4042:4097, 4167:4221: 1.02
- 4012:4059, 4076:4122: 0.88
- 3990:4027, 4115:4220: 0.98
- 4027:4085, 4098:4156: 0.94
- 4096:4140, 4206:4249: 1.15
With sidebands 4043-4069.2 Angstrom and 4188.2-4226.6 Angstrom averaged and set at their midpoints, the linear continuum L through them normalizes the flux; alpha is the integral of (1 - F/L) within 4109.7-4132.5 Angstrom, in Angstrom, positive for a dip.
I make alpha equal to 1.1 Angstrom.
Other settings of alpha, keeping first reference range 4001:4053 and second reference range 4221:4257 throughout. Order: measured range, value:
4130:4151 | 0.7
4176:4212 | 0.6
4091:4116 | 4.6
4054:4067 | 0.4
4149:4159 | 0.2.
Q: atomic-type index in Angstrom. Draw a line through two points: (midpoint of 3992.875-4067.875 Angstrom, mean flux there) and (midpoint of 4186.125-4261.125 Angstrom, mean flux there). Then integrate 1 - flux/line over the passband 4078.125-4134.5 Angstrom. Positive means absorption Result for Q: 5.5 Angstrom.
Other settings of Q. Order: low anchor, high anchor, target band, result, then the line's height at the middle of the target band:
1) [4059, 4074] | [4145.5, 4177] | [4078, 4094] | 0.1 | 28.4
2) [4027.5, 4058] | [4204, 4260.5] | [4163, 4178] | 1.1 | 29.7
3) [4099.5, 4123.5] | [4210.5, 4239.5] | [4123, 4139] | -2.1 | 25.5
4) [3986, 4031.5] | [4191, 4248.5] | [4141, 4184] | 1.7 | 29.5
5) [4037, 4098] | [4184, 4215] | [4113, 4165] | 0.9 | 28.9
